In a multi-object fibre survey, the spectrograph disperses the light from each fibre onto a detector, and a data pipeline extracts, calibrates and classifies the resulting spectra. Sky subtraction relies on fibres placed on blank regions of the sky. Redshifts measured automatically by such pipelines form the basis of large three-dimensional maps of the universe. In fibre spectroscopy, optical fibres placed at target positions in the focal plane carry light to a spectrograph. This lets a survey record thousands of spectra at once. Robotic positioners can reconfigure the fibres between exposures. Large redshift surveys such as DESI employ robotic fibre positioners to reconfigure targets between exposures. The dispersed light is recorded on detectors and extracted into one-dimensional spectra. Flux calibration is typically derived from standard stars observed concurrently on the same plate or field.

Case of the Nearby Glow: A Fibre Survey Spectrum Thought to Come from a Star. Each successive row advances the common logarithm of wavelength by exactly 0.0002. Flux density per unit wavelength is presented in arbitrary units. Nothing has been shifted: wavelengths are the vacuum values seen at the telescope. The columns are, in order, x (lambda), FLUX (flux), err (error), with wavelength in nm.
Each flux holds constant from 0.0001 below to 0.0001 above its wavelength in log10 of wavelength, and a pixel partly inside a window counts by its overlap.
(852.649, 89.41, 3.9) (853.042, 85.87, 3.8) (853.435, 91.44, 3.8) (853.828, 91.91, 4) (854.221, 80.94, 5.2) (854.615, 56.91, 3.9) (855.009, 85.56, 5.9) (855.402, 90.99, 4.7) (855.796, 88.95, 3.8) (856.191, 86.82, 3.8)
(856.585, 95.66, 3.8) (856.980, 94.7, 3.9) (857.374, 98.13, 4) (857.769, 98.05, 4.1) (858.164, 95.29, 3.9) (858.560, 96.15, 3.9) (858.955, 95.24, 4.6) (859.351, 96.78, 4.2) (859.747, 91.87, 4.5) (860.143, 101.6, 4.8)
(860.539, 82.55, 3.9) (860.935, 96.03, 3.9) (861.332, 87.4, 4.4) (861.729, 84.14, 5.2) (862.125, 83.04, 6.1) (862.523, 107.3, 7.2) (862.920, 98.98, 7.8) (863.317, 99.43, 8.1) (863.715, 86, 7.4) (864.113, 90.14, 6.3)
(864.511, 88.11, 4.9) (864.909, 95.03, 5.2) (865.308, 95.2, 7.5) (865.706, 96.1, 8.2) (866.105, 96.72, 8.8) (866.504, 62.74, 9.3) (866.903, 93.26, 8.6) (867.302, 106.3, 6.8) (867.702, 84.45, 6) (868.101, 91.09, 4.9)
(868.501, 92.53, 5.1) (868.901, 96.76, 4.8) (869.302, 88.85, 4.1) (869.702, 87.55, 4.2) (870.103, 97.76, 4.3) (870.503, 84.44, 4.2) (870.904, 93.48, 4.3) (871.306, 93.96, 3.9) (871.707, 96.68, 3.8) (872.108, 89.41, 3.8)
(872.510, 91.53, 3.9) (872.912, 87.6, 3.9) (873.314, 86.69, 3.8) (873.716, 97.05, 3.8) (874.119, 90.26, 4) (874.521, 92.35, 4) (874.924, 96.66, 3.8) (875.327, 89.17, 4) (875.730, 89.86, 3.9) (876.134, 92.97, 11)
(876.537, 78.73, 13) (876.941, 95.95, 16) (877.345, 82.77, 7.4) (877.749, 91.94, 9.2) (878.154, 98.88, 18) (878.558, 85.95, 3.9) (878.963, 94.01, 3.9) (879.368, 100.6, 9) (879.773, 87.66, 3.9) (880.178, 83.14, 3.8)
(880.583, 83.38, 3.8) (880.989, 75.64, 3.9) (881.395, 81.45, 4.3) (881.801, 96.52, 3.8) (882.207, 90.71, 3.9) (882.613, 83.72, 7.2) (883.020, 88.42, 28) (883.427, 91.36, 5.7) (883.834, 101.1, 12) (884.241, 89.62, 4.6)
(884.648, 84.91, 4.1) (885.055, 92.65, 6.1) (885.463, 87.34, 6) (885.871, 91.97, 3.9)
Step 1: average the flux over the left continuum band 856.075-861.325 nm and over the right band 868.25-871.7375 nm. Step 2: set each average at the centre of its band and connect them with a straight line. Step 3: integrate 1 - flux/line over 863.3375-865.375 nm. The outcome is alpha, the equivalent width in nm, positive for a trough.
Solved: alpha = 0.04 nm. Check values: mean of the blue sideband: 94.4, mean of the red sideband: 92.2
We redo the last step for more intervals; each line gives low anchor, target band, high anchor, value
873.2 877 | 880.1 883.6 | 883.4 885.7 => 0.19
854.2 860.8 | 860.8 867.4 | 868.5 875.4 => -0.05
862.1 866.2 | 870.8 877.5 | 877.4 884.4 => 0.05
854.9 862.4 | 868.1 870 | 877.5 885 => -0.02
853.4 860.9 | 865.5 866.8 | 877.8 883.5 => 0.06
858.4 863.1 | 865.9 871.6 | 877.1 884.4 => 0.06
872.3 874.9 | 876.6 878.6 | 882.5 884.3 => 0.01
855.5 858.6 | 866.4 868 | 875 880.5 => 0.06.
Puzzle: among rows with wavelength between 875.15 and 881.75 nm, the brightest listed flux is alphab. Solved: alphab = 100.6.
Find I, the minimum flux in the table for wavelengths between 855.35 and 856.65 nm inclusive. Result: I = 86.82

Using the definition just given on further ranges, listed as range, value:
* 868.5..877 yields 78.73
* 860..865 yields 82.55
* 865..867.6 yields 62.74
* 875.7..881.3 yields 75.64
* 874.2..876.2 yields 89.17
